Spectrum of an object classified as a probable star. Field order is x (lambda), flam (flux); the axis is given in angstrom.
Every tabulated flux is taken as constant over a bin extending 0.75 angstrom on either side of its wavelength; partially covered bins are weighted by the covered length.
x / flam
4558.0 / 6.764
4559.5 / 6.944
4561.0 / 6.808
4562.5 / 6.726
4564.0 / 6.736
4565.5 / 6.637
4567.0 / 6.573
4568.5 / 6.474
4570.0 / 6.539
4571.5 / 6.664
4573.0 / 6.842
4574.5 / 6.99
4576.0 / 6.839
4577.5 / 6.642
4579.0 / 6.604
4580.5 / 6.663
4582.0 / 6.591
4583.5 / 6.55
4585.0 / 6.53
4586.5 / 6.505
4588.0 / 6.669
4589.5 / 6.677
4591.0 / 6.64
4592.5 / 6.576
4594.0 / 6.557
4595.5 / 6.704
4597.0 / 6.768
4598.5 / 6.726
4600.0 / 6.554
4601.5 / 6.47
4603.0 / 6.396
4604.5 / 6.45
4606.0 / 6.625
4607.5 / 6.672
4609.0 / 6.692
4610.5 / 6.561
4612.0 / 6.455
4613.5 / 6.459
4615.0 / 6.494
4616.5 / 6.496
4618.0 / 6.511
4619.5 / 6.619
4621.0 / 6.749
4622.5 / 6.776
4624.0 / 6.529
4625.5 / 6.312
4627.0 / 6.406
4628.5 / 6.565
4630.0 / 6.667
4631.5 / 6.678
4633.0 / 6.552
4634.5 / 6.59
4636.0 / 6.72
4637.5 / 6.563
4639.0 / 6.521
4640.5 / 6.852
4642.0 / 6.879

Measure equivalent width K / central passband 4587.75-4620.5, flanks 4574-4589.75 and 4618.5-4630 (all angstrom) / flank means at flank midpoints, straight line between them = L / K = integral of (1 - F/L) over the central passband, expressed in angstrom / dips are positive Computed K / 0.1 angstrom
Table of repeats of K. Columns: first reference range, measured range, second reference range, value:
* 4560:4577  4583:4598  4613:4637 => 0.1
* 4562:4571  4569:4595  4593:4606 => -0.2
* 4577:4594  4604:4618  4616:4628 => 0.0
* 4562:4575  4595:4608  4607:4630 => 0.0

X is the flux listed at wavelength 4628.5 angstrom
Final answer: 6.565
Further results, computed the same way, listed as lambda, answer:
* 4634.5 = 6.59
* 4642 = 6.879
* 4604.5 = 6.45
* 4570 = 6.539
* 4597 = 6.768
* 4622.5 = 6.776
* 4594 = 6.557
